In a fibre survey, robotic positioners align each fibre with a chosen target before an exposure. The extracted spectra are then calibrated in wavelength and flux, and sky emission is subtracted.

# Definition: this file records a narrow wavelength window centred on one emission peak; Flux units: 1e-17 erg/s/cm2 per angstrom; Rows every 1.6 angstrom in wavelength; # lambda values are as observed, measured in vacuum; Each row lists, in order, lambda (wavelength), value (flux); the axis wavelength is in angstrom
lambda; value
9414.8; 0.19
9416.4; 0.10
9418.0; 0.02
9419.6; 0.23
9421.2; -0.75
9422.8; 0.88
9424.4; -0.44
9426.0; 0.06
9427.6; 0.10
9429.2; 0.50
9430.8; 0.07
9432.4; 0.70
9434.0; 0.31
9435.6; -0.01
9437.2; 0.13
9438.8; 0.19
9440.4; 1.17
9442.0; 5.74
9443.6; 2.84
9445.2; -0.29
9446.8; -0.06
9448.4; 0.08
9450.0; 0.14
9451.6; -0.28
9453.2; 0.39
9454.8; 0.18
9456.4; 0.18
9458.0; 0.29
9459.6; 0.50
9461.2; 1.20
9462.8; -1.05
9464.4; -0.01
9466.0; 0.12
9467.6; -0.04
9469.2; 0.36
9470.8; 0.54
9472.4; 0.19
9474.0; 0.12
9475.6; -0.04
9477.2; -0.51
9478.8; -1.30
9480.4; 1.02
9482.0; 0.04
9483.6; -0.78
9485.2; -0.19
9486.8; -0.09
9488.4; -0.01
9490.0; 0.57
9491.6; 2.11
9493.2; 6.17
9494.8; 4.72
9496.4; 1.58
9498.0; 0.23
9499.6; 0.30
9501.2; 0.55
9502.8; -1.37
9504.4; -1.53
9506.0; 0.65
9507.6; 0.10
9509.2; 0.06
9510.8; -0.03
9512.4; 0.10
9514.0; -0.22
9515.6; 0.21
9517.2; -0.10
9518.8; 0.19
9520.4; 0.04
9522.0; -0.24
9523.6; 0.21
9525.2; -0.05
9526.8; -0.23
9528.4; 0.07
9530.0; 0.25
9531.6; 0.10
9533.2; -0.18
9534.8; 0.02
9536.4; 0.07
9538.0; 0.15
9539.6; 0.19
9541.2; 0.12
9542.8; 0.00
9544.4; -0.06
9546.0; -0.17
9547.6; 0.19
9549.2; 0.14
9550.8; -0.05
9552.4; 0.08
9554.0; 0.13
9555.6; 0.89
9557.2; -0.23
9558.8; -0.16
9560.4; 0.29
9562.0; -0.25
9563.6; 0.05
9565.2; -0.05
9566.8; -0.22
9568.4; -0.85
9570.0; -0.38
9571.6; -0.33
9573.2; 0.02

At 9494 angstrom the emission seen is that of [O III]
